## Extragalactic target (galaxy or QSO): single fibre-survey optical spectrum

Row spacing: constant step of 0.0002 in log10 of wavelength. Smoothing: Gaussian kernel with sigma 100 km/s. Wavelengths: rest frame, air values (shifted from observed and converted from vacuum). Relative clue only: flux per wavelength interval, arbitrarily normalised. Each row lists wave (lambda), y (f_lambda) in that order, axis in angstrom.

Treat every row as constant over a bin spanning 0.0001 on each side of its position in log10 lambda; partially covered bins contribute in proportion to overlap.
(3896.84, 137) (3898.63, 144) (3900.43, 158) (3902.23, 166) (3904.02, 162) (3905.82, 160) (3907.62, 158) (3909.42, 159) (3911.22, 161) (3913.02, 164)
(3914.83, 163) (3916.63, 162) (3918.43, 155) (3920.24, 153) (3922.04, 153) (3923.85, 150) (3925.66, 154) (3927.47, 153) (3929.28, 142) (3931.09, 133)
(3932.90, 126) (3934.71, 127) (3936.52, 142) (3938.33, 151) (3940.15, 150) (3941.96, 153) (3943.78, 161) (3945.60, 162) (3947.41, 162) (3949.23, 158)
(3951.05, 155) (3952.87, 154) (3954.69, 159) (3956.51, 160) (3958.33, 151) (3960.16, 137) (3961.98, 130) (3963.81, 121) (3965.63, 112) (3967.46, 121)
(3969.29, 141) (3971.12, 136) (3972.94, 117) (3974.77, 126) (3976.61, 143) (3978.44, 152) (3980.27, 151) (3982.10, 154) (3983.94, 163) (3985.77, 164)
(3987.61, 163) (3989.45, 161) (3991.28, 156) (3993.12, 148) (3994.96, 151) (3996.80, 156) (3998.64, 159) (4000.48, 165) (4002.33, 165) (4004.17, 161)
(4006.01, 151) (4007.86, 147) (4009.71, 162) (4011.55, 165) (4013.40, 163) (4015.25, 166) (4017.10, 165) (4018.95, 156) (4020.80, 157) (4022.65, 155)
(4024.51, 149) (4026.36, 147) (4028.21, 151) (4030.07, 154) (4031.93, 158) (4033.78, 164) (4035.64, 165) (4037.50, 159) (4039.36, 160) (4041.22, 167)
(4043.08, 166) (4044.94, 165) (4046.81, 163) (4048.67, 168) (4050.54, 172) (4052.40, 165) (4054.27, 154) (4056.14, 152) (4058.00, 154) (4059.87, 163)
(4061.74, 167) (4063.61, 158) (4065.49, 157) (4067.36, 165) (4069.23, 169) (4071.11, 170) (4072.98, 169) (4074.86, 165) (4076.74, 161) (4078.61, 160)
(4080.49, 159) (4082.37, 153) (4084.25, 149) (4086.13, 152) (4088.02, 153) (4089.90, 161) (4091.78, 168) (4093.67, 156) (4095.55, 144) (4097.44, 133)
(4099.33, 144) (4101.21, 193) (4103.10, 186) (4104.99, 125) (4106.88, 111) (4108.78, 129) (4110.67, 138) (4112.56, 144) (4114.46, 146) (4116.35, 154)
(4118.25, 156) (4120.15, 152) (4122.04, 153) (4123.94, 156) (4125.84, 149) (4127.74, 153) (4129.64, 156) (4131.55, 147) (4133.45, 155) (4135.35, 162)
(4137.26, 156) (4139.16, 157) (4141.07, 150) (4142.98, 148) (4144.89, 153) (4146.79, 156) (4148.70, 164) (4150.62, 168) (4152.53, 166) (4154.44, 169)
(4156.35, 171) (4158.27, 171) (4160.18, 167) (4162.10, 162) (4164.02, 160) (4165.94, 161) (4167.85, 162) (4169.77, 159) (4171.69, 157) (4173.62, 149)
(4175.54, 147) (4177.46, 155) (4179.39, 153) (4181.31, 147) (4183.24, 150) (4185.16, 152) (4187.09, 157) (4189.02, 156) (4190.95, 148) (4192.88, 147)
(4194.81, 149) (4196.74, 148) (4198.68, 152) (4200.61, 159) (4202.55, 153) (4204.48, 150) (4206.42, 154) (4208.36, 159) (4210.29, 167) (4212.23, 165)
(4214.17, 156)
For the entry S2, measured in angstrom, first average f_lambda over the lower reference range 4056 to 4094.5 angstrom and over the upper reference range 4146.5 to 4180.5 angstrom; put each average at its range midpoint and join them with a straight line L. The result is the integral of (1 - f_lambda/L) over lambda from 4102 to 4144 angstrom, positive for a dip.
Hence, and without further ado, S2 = 2.9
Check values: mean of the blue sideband 160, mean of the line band 149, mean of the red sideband 161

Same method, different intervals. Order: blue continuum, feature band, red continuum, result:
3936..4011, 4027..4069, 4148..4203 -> -2.43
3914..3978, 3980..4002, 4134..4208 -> -1.60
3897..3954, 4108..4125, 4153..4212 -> 0.86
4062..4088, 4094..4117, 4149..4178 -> 2.16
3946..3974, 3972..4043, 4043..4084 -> -2.33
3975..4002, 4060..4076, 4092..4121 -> -1.54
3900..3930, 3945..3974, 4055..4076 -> 3.08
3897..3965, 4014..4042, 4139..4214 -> -0.86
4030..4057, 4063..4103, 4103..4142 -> -1.06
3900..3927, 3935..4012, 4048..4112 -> 3.93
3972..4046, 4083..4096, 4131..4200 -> 0.11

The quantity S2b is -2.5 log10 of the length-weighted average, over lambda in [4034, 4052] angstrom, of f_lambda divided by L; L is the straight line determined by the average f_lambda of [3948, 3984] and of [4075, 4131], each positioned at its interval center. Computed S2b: -0.12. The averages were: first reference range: 142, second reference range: 152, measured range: 165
